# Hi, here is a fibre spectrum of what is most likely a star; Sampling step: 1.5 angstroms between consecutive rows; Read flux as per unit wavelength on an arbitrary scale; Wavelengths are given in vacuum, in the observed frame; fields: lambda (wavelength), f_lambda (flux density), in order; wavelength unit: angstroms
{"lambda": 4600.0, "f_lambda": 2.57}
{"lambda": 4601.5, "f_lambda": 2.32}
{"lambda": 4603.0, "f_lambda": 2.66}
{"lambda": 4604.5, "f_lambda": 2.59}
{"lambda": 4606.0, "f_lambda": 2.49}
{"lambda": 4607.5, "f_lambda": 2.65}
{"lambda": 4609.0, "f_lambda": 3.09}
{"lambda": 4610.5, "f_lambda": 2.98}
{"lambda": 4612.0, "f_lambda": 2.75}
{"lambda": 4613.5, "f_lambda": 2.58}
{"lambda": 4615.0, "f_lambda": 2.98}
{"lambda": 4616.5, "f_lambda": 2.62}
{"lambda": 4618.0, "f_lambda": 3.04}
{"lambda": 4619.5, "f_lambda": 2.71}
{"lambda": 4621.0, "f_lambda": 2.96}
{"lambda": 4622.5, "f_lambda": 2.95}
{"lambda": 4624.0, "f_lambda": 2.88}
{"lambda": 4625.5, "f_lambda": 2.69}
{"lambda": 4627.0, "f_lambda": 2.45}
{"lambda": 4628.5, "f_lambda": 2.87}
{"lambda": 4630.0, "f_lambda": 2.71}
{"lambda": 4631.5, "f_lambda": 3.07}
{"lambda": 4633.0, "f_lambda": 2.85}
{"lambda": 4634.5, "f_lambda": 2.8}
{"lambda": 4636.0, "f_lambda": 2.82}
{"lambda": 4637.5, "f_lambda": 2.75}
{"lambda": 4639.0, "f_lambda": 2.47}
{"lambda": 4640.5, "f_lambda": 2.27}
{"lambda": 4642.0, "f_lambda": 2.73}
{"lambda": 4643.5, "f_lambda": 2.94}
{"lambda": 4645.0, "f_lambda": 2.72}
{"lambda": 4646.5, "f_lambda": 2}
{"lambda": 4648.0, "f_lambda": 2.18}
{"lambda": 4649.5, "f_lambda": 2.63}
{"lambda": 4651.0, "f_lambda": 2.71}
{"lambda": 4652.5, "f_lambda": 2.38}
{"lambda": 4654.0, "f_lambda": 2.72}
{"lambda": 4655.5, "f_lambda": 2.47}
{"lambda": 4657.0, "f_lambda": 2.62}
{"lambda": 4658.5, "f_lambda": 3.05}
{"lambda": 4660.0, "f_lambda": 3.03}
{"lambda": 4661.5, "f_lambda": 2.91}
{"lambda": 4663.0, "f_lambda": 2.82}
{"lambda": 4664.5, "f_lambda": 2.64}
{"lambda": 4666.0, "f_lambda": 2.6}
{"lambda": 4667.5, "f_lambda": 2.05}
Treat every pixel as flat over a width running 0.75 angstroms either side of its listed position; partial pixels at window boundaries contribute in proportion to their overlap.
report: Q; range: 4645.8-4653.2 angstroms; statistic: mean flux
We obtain 2.38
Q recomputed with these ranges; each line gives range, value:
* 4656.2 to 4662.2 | 2.9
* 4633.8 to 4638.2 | 2.79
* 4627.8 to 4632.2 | 2.88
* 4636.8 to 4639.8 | 2.6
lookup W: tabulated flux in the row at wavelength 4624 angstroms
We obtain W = 2.88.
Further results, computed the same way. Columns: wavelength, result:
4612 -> 2.75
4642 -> 2.73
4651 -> 2.71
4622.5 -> 2.95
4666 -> 2.6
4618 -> 3.04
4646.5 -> 2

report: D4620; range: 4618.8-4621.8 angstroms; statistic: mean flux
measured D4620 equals 2.84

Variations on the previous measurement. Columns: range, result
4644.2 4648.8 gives 2.31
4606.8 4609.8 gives 2.88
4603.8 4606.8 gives 2.54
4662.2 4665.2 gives 2.73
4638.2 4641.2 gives 2.38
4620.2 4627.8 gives 2.79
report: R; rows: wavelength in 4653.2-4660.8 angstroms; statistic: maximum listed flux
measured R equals 3.05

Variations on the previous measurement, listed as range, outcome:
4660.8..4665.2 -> 2.91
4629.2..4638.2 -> 3.07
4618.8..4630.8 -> 2.96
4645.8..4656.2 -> 2.72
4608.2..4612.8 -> 3.09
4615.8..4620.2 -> 3.04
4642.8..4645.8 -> 2.94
